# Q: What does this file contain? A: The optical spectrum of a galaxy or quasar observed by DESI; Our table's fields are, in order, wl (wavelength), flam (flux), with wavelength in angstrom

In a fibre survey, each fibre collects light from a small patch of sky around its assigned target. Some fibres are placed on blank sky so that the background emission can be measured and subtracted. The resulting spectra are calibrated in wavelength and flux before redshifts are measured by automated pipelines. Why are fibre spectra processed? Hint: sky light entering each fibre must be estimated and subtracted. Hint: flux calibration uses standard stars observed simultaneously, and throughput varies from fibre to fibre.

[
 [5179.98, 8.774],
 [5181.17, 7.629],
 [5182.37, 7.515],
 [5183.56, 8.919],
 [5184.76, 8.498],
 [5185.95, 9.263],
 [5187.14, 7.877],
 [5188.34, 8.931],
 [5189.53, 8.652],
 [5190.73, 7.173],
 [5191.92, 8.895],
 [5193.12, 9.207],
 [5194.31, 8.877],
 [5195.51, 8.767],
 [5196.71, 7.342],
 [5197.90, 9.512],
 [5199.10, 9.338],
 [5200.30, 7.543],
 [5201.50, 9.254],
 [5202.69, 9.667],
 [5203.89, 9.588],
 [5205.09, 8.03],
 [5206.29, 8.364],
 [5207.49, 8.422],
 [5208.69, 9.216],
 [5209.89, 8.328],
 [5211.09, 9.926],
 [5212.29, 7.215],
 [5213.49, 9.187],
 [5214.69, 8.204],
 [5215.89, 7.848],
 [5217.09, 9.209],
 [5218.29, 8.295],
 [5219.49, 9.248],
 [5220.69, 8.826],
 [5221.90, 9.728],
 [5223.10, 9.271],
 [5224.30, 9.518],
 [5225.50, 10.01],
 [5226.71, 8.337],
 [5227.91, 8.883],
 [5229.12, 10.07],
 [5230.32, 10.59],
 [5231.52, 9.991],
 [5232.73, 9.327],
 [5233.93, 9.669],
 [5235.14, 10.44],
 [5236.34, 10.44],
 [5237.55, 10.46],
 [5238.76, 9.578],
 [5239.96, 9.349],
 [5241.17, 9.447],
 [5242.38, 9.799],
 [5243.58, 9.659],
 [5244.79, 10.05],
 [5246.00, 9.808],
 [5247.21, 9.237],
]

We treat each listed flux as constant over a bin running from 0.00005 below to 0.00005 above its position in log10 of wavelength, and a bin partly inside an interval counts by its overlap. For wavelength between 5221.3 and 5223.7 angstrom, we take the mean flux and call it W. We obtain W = 9.52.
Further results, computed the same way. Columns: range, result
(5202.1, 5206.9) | 8.9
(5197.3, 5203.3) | 9.07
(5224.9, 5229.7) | 9.31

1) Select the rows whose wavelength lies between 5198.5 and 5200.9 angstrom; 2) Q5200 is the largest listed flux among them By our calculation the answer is 9.338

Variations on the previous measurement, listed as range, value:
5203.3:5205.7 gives 9.588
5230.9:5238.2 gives 10.46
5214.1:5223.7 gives 9.728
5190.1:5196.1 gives 9.207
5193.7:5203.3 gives 9.667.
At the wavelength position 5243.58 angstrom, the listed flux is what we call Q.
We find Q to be 9.659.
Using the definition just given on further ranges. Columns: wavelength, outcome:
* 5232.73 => 9.327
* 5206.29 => 8.364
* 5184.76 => 8.498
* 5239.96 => 9.349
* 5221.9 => 9.728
